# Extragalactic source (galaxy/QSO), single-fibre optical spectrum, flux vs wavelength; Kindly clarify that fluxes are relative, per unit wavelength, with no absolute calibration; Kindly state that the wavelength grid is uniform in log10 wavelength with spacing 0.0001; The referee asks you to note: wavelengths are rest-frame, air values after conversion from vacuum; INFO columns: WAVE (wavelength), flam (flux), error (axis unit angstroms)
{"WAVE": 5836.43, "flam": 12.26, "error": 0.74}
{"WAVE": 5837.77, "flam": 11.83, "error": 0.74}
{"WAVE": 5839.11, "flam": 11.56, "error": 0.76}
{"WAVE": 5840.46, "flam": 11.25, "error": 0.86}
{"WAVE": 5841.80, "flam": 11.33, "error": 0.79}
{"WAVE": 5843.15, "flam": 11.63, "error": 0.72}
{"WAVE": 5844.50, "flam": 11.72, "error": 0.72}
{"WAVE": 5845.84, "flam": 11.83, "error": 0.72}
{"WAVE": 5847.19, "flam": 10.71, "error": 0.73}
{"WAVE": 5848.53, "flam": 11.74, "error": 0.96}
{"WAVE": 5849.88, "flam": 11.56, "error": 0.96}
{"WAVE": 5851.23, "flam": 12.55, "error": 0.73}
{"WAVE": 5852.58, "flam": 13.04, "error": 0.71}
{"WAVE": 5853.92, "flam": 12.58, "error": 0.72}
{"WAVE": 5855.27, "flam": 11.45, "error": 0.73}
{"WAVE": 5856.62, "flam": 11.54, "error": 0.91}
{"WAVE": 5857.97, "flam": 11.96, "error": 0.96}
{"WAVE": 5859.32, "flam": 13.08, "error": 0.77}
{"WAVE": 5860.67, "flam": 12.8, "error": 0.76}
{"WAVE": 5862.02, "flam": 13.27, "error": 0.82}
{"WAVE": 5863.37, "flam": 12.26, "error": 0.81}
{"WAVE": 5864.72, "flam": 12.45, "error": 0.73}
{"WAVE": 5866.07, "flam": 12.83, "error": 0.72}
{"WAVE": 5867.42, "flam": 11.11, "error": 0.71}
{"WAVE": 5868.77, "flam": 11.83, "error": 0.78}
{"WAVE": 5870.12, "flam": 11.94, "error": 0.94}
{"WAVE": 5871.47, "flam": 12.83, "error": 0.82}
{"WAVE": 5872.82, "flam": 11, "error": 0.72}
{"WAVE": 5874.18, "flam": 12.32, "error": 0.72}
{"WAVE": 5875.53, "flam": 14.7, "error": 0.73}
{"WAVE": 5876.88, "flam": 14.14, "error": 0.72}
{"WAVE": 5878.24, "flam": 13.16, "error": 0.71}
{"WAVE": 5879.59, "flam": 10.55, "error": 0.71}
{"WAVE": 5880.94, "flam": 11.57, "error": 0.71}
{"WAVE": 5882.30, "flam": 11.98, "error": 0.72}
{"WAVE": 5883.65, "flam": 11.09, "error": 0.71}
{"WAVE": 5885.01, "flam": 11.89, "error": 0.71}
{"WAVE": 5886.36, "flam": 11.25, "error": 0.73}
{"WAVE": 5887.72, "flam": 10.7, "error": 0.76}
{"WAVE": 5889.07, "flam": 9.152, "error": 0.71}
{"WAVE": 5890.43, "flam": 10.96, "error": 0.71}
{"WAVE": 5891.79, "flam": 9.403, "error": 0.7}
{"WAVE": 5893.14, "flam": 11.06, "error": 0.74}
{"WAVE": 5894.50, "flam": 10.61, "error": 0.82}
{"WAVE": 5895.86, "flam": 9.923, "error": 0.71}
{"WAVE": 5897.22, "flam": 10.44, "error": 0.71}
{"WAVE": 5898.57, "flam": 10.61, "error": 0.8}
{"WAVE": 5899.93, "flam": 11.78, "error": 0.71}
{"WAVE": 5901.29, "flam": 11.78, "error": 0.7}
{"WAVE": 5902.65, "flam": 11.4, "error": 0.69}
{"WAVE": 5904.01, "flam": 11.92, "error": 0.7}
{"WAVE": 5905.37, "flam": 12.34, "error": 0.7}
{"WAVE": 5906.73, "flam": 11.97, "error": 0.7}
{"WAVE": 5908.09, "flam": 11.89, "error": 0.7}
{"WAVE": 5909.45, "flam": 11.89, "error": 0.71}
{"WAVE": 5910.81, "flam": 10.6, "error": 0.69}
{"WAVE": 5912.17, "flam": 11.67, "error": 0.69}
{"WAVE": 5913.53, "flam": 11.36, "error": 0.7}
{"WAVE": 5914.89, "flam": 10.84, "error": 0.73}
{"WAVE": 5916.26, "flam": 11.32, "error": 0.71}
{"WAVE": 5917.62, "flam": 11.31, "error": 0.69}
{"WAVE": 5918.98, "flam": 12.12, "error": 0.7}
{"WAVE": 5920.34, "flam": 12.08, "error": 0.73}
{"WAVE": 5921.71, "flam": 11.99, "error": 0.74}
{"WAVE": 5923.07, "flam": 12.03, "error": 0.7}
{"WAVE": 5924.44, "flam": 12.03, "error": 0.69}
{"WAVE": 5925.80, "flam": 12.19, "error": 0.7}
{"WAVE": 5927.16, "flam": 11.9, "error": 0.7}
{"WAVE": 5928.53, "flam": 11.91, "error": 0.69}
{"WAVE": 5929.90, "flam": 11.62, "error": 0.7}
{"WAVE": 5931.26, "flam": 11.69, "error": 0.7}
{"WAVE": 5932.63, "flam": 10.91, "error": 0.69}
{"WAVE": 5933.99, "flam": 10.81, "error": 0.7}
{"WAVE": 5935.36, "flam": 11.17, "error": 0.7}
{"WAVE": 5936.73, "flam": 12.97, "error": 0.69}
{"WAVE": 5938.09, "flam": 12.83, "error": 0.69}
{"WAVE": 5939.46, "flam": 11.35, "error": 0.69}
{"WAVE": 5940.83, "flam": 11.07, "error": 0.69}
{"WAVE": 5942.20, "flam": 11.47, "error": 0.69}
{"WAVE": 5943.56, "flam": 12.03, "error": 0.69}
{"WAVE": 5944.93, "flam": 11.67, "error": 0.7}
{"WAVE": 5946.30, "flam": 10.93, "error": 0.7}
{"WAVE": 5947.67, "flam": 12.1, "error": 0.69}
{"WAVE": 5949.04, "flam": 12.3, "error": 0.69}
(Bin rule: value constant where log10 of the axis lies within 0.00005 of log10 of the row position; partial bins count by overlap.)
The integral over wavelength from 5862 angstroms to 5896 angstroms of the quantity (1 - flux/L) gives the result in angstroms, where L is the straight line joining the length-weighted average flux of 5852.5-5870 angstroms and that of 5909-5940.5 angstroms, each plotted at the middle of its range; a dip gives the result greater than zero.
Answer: 1.2 angstroms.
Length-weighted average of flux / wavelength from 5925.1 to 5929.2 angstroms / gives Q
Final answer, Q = 12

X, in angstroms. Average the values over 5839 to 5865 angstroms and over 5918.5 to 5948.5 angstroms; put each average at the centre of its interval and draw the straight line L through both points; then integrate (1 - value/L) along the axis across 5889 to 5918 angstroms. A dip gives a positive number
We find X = 1.8 angstroms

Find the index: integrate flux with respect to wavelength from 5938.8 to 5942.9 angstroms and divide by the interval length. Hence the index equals 11.3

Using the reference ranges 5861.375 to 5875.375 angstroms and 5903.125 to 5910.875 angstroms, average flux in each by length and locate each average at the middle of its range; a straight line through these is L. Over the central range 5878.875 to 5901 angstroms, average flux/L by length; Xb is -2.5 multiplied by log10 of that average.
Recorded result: 0.11 mag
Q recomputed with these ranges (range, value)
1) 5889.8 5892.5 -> 10.2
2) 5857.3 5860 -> 12.5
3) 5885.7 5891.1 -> 10.5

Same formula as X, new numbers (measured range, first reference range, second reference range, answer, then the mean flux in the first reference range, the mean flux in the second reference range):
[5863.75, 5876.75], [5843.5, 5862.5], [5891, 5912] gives -0.70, 12.1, 11.2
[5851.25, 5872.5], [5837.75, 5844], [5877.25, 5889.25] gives -1.60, 11.5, 11.4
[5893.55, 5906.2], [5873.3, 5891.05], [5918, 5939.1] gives 0.66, 11.8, 11.9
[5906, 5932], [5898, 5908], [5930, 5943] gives -0.11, 11.7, 11.6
